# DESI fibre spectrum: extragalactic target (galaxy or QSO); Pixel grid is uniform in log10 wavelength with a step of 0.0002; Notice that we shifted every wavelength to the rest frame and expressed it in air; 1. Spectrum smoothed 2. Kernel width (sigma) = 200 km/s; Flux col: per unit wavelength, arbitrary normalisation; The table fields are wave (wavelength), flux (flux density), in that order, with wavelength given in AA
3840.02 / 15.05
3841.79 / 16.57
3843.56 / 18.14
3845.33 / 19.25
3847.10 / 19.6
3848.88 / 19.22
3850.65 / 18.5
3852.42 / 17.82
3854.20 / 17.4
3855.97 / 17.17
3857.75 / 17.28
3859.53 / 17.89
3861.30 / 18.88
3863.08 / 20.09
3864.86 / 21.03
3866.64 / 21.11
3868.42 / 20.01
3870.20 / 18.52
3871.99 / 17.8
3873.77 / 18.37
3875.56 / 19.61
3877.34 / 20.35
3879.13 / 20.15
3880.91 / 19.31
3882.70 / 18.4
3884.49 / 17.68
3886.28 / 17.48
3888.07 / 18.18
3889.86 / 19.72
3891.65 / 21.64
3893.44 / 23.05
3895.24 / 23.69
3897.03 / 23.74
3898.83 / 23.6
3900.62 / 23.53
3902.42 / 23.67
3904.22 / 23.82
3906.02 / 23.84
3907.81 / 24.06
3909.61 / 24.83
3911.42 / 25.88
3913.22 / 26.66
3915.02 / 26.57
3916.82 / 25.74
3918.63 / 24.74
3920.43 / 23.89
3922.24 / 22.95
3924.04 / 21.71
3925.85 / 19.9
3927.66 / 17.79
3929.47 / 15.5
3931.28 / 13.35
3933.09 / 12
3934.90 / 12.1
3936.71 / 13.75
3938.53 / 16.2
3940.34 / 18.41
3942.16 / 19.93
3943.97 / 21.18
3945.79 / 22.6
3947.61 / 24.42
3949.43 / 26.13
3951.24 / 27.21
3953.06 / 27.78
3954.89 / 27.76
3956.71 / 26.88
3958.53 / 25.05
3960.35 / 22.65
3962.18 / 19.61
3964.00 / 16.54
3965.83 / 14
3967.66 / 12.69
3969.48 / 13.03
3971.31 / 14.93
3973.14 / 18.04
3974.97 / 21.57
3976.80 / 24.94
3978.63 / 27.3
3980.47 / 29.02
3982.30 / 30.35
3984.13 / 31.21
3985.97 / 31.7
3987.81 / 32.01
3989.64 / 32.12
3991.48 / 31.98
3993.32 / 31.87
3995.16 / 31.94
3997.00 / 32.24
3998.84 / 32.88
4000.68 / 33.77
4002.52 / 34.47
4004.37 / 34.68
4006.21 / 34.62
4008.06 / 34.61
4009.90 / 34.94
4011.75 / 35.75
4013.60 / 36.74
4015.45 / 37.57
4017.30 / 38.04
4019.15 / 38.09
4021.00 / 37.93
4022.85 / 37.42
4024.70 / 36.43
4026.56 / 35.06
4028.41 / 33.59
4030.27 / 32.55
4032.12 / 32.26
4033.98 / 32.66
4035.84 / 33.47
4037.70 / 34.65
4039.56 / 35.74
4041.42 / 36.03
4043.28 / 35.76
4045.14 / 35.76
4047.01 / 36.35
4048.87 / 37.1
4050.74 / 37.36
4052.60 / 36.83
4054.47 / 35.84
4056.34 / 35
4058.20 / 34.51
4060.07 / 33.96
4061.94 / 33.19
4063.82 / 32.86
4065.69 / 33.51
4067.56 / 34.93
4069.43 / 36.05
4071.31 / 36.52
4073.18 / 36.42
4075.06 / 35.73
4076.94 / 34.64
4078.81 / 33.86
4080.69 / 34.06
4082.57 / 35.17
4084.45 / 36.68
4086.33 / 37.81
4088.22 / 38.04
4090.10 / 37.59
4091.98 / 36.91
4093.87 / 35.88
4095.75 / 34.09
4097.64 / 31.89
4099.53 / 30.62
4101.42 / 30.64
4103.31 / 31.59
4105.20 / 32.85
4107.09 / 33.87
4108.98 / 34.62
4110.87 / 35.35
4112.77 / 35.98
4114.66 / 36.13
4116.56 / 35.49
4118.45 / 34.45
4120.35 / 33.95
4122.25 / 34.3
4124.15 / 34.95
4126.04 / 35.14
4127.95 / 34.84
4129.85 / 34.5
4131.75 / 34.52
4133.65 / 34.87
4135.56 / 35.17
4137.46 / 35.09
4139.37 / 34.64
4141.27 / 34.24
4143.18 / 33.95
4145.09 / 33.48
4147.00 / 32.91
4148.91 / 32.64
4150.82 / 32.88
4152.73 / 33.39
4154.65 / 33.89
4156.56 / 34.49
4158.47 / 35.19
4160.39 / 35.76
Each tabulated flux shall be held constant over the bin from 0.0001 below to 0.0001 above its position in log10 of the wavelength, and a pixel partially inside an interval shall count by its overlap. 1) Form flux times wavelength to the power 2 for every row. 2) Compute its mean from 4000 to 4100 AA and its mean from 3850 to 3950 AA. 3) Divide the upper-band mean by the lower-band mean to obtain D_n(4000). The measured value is 1.9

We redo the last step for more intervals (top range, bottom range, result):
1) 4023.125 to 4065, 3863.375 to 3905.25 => 1.83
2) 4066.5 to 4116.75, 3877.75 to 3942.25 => 1.84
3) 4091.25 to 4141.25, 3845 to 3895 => 2.02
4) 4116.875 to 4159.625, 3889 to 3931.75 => 1.69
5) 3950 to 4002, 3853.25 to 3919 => 1.28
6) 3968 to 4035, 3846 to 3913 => 1.63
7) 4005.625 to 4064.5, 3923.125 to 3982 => 1.82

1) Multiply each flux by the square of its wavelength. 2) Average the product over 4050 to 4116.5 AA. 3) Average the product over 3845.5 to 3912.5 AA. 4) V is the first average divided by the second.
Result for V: 1.89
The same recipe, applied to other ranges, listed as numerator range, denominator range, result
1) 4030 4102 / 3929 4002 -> 1.56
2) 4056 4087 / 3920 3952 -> 1.94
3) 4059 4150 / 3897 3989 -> 1.68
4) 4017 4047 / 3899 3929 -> 1.59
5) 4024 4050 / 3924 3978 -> 1.85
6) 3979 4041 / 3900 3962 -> 1.60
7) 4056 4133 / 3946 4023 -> 1.28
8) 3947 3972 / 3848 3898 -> 1.15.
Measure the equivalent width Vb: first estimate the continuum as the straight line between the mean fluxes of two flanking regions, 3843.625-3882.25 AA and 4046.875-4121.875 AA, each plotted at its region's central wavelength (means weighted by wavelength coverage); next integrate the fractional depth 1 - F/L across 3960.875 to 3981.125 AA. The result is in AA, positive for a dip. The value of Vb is 5.8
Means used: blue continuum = 19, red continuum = 34.9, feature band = 19.2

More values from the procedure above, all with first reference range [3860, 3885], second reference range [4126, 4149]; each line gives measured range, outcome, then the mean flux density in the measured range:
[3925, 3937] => 4.08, 15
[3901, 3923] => -3.15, 24.7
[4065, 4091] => -4.06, 35.8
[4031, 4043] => -2.32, 34.2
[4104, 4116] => -0.72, 34.8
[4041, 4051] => -2.46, 36.3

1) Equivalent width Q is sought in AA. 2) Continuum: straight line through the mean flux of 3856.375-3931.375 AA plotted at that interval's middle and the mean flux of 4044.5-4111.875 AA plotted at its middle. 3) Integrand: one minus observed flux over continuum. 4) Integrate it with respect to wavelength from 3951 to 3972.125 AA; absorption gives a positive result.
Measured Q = 4.5 AA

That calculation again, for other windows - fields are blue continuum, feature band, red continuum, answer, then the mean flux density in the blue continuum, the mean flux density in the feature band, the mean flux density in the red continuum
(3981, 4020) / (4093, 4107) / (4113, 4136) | 0.85 AA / 33.8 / 32.6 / 34.9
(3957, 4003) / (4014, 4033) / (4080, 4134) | -4.68 AA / 25.8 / 35.9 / 34.7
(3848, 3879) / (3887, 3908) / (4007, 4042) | -0.18 AA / 18.9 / 22.6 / 35.4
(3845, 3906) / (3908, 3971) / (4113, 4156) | 6.98 AA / 20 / 20.8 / 34.4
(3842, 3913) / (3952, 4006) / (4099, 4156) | -0.77 AA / 20.4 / 26.4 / 34.1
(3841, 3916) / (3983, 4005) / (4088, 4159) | -4.44 AA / 20.6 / 32.5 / 34.3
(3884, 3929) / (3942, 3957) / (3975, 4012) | 1.21 AA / 22.7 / 25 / 31.8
